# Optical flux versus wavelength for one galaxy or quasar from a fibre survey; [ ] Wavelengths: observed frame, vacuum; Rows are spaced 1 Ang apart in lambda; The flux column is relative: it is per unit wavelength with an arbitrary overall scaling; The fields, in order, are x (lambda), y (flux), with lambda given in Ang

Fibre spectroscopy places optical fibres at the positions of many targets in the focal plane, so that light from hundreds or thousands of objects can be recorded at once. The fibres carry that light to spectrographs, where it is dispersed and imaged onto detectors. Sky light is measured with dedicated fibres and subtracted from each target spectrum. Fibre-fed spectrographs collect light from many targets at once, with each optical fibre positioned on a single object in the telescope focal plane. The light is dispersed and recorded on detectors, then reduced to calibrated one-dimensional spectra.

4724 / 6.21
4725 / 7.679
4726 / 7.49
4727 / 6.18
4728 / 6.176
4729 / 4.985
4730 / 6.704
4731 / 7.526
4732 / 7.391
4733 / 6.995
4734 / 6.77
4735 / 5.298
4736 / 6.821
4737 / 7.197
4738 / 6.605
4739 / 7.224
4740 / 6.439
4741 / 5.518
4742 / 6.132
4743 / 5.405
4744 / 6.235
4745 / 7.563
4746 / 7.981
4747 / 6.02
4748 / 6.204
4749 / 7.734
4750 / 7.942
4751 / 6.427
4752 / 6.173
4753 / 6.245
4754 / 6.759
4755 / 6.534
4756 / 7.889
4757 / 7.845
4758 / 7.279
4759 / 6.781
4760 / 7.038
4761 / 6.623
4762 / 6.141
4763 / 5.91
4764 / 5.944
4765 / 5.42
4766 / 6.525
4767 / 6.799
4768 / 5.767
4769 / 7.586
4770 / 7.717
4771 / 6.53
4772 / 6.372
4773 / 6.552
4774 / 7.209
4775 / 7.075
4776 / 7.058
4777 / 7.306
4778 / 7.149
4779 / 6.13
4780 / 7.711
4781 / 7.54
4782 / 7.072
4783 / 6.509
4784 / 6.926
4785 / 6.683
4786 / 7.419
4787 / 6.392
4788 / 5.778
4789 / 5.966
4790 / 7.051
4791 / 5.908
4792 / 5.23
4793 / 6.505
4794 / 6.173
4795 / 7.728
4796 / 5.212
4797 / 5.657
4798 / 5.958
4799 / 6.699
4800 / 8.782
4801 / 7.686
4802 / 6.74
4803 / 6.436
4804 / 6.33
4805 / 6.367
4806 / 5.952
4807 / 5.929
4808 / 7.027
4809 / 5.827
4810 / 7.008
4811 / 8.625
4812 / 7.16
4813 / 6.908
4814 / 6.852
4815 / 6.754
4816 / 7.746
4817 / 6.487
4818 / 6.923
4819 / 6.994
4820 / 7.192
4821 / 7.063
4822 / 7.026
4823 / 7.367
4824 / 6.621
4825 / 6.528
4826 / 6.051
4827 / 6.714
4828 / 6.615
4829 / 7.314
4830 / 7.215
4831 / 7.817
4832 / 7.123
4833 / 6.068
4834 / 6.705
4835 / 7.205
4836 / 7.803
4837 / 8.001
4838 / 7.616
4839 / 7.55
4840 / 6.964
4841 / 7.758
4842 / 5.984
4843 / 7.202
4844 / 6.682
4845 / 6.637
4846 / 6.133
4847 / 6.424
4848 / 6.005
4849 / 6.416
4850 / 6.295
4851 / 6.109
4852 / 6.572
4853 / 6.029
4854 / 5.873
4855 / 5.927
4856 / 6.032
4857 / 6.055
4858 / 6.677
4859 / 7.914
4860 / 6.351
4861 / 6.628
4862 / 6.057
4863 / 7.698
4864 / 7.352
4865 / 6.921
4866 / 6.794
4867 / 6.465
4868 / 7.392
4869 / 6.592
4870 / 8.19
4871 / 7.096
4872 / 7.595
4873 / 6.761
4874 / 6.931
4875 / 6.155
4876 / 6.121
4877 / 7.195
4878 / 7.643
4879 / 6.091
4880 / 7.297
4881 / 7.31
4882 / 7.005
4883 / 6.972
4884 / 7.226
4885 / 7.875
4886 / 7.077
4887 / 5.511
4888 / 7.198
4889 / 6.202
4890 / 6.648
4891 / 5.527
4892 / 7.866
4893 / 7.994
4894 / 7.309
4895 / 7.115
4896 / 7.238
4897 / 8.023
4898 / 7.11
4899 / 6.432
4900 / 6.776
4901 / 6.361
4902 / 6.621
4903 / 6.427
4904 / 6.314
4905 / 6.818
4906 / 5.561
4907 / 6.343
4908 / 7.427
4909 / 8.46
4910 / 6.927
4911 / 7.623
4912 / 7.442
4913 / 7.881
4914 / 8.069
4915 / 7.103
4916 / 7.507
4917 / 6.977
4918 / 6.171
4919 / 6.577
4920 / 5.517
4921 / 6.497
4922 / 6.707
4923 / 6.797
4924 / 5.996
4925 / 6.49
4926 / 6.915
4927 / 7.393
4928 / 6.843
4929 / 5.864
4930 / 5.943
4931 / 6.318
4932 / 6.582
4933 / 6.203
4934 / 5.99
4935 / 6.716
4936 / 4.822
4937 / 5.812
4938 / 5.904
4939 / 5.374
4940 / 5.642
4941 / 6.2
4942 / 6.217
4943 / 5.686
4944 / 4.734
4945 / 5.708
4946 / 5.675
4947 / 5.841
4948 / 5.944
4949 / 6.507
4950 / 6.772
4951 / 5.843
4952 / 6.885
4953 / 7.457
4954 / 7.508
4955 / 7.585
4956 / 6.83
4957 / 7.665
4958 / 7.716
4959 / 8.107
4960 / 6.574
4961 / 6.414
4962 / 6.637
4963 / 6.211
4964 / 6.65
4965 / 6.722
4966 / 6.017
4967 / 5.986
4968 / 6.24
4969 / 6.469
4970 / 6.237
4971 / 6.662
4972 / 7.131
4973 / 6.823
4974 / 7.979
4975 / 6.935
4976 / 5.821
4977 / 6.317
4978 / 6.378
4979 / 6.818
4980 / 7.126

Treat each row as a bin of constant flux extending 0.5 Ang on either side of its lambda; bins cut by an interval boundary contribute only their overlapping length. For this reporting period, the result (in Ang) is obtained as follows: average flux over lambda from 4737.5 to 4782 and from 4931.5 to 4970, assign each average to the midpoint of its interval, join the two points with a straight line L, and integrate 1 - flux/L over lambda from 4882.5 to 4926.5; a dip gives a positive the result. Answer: -3.0 Ang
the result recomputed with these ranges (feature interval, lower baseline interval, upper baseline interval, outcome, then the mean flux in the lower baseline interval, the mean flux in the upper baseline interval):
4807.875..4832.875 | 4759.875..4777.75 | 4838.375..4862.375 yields -1.6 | 6.64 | 6.52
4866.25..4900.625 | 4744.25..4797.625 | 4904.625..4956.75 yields -2.2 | 6.71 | 6.52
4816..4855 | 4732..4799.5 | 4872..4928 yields -0.2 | 6.65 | 6.91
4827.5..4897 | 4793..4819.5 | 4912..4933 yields -1.5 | 6.76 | 6.71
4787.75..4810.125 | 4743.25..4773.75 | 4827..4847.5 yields 1.5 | 6.74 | 7.03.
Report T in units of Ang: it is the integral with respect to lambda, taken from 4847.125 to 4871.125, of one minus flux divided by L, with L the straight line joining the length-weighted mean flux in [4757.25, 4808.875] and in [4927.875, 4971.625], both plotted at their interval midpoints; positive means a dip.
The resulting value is -0.5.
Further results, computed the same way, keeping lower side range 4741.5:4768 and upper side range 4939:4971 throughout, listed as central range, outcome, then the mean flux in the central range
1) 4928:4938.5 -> 0.7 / 6.05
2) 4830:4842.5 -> -1.2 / 7.22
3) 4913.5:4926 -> -0.4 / 6.71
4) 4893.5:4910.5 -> -1.0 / 6.9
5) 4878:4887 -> -0.7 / 7.05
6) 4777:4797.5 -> 0.2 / 6.56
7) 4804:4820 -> -0.6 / 6.83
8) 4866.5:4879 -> -0.8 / 6.97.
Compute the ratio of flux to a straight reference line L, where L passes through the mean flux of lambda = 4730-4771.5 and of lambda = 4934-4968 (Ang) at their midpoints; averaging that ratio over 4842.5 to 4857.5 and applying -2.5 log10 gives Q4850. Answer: 0.042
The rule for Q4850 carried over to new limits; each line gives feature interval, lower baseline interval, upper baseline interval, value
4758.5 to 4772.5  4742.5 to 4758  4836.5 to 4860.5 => 0.053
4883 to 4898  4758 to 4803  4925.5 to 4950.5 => -0.133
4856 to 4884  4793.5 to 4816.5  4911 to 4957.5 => -0.049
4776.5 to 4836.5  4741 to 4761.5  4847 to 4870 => -0.016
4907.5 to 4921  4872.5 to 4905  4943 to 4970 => -0.066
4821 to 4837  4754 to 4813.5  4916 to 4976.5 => -0.054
